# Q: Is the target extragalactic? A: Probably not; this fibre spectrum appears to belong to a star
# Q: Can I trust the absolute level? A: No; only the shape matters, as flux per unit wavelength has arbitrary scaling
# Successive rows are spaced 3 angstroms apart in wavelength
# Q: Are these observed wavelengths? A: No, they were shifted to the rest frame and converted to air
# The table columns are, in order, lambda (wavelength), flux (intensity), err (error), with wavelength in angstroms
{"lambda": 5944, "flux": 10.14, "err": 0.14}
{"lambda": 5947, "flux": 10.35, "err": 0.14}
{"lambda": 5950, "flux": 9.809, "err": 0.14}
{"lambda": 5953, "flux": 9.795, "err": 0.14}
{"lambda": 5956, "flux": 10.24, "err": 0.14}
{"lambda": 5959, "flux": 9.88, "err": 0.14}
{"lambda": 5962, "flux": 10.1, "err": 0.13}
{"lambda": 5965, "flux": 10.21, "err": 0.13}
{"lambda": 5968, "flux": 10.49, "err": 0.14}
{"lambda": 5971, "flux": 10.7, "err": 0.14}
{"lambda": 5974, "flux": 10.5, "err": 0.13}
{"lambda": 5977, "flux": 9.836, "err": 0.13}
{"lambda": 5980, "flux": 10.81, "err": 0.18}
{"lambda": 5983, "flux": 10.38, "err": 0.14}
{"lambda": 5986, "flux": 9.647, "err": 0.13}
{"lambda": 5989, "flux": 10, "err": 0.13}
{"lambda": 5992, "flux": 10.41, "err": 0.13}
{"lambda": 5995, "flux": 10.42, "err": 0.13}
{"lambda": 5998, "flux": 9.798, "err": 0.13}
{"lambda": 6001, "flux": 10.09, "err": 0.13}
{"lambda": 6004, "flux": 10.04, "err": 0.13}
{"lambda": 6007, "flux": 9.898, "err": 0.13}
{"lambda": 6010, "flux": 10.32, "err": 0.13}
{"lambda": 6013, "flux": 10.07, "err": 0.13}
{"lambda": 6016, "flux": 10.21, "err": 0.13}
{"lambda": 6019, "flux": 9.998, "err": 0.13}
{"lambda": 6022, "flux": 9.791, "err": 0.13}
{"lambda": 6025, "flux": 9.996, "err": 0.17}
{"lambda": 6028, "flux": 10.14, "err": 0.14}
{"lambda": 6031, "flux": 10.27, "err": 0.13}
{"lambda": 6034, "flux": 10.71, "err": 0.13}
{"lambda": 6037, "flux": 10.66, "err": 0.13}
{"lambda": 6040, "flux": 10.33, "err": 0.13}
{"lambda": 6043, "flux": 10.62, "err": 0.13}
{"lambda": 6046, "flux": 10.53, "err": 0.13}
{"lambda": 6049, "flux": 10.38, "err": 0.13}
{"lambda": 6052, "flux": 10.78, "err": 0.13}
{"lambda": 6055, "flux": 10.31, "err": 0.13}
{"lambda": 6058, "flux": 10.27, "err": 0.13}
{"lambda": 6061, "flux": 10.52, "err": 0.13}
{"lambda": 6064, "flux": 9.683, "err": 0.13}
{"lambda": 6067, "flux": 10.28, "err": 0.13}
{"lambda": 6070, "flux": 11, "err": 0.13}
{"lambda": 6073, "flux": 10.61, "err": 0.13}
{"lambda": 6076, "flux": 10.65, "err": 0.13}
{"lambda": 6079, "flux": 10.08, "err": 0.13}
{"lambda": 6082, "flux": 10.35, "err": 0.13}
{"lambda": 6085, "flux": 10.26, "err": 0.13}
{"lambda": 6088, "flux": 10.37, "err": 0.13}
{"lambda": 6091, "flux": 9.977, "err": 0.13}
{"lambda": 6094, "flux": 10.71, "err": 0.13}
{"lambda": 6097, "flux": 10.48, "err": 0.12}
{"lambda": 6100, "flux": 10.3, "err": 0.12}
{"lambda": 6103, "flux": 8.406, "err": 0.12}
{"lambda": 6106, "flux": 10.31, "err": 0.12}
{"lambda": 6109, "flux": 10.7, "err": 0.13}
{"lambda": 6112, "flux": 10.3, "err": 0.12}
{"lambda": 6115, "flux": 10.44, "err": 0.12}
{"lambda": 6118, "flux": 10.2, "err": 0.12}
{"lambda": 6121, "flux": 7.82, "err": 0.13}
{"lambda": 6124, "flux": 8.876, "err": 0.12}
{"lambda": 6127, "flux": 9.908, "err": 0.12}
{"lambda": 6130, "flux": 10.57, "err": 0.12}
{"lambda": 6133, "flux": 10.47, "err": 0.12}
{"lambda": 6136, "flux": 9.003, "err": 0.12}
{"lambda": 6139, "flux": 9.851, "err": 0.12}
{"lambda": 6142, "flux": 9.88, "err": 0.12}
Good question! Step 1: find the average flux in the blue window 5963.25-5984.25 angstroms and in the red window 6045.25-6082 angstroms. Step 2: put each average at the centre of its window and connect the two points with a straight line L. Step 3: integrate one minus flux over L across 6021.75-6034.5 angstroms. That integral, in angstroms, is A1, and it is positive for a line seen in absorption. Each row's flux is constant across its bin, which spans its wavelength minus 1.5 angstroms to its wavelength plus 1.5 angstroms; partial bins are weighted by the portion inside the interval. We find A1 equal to 0.3 angstroms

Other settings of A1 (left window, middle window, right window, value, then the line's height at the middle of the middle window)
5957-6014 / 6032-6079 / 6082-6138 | -1.9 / 10.1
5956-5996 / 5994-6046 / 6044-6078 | 0.8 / 10.4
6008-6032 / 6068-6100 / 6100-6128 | -2.0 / 9.82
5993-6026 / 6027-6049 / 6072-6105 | -0.8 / 10.1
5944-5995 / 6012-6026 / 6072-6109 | 0.3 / 10.2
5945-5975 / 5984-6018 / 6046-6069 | 0.6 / 10.3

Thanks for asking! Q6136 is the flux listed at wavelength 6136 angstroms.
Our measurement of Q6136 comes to 9.003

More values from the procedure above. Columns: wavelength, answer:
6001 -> 10.09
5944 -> 10.14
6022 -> 9.791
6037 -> 10.66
